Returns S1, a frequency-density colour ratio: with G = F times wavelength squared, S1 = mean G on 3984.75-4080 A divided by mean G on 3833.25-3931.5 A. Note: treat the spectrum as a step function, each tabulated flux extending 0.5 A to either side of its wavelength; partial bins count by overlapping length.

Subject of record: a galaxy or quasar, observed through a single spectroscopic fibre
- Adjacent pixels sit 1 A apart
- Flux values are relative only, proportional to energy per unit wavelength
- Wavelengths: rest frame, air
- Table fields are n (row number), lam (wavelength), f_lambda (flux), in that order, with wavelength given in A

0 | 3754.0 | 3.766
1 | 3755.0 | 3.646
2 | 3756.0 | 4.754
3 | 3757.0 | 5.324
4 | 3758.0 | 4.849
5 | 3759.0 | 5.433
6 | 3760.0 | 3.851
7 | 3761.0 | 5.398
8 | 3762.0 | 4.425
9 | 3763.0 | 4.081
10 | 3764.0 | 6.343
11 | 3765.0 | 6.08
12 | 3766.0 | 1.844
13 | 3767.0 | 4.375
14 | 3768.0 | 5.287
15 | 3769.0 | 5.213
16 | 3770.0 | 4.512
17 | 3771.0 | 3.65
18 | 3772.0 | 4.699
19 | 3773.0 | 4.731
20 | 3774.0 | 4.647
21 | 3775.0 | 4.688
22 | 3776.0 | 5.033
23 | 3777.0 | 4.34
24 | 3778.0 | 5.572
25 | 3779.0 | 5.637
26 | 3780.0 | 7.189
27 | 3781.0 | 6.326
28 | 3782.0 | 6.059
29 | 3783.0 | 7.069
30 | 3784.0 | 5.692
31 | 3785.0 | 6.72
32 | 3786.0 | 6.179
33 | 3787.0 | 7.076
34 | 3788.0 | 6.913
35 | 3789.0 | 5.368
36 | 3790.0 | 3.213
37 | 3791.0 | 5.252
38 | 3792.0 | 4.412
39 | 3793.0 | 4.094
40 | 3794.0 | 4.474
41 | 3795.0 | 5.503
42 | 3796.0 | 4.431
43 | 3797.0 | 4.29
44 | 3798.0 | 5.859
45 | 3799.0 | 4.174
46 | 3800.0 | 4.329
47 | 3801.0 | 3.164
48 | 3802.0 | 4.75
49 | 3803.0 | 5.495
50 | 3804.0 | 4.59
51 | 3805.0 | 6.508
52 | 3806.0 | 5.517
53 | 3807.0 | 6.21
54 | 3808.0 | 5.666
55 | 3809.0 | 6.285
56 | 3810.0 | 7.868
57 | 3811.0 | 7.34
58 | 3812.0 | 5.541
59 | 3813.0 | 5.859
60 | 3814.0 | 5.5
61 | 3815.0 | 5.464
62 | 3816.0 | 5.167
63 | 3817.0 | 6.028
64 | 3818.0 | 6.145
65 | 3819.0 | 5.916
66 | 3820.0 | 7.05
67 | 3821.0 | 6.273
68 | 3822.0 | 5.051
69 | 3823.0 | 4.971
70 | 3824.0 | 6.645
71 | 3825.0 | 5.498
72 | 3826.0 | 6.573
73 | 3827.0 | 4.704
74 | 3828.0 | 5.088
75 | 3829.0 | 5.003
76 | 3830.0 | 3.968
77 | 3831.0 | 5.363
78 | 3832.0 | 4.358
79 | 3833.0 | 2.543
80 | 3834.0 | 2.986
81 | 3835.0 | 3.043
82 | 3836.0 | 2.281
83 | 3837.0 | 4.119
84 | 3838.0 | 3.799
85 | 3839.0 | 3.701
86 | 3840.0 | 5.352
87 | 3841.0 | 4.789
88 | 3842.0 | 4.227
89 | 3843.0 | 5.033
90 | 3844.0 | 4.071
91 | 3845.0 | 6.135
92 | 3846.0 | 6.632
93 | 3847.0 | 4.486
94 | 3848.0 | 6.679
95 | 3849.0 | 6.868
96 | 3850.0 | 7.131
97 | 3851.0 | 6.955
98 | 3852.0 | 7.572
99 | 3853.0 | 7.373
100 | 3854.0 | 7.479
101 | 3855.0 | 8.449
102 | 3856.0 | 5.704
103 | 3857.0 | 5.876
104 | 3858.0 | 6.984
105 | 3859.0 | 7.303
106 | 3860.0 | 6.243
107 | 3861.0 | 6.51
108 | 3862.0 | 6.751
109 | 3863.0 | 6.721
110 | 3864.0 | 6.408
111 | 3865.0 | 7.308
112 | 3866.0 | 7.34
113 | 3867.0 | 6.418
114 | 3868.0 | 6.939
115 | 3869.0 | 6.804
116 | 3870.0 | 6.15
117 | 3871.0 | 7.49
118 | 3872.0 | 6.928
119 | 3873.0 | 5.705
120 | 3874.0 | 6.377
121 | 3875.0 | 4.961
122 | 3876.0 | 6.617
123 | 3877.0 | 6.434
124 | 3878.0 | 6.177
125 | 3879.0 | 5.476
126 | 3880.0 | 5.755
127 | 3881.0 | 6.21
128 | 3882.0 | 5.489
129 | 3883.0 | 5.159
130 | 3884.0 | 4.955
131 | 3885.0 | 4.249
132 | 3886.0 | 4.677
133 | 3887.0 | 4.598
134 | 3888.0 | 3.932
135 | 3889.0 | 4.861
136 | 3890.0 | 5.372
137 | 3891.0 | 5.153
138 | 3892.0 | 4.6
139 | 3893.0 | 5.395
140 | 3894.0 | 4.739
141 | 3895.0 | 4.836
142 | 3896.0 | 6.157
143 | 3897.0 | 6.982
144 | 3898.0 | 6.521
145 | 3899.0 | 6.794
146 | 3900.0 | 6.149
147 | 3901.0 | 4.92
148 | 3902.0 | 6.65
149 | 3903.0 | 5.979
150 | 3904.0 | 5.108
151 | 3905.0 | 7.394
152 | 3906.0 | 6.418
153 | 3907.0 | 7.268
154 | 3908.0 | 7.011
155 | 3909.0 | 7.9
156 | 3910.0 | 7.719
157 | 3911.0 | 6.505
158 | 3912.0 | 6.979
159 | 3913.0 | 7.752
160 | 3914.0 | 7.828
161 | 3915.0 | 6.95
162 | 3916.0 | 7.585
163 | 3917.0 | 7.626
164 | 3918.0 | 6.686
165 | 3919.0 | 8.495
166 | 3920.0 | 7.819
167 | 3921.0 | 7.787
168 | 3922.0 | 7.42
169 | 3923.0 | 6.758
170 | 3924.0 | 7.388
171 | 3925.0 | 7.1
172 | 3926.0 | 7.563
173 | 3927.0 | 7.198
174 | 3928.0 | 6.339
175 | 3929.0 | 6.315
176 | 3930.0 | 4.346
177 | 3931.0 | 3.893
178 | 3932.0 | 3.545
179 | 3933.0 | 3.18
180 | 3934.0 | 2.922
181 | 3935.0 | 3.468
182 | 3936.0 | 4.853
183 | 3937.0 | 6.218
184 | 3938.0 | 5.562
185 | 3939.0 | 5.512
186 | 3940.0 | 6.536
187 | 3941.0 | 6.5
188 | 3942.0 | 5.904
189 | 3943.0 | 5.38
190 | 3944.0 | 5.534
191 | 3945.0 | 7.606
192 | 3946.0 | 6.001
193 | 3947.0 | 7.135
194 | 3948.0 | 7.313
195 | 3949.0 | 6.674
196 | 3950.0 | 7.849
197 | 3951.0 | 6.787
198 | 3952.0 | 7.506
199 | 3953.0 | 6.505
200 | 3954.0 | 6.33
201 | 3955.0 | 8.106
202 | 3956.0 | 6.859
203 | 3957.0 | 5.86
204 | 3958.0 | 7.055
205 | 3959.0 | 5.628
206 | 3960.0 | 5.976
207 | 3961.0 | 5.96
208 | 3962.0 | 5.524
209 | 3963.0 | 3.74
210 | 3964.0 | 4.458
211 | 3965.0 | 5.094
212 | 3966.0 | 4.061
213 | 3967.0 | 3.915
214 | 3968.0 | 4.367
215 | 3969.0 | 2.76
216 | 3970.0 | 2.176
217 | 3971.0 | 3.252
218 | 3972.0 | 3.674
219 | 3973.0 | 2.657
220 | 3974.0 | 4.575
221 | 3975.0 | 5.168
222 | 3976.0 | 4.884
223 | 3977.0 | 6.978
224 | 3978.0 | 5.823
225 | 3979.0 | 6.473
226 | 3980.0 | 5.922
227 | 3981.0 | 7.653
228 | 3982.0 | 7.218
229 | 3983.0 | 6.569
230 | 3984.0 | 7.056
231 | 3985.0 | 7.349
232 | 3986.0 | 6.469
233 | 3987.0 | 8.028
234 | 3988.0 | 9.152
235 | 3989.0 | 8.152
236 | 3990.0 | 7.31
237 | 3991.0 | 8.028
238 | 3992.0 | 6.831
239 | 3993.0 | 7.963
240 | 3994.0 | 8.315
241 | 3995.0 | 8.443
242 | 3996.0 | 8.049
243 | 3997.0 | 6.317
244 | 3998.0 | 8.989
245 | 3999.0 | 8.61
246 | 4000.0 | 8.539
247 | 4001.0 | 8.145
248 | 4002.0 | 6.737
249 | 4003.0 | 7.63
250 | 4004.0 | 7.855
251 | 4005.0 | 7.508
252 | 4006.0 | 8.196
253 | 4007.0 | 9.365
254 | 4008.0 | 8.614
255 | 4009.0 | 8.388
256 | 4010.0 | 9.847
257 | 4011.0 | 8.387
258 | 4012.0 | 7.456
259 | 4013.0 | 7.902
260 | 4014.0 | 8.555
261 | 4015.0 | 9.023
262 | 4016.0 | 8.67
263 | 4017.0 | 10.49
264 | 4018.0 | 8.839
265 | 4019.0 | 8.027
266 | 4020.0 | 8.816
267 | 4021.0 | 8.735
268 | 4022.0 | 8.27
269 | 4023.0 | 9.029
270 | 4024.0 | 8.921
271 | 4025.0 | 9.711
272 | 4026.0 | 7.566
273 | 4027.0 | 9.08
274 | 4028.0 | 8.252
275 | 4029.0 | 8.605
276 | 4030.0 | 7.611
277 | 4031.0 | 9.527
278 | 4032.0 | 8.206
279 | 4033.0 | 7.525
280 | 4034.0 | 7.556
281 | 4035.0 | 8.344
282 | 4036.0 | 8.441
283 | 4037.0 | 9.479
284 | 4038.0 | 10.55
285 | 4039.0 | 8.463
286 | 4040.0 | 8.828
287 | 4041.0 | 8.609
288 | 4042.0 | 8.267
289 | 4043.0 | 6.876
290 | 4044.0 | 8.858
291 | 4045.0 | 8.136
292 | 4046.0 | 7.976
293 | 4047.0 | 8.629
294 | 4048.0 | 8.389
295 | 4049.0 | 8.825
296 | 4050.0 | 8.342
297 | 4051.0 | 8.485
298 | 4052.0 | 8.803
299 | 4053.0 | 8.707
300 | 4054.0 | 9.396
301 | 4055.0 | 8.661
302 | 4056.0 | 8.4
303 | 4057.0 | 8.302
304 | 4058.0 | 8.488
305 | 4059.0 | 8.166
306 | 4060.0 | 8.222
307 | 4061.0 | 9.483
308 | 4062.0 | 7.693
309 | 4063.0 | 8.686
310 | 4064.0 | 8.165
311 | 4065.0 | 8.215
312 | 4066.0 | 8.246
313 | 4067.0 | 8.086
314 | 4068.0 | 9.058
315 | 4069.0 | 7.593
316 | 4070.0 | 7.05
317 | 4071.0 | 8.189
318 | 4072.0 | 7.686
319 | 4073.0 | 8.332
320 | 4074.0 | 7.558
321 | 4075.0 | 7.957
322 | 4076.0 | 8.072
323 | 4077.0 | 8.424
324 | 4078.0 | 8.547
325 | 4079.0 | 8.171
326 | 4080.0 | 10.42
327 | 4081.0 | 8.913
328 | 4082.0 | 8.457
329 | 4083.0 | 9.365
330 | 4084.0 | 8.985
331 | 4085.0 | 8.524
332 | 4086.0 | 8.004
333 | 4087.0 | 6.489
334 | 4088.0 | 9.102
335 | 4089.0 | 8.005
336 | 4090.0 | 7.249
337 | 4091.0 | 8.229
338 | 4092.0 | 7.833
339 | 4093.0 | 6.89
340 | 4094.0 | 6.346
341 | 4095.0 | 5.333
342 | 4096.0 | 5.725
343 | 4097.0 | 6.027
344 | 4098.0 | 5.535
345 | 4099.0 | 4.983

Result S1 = 1.47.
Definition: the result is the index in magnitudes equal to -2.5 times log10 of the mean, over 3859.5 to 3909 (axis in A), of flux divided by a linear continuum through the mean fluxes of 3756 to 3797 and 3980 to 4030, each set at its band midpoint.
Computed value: 0.096 mag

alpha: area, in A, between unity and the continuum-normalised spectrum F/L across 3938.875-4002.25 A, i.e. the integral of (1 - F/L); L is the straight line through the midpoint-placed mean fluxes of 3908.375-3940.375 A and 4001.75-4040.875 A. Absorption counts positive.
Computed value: 9.2 A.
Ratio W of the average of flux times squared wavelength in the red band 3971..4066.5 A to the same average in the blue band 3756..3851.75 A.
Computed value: 1.71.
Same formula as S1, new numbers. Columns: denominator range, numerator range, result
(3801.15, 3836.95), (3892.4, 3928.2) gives 1.35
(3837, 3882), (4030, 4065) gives 1.51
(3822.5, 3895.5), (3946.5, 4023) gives 1.32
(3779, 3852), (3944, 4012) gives 1.35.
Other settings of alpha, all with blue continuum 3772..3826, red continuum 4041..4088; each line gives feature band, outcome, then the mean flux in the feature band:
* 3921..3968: 7.8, 5.9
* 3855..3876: -1.2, 6.59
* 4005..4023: -1.9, 8.66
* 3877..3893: 3.2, 5.16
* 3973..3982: 2.0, 5.82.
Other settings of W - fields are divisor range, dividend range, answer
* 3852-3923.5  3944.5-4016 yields 1.11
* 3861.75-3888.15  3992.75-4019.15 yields 1.48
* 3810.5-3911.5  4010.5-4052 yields 1.60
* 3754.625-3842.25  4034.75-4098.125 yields 1.84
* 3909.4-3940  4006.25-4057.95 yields 1.44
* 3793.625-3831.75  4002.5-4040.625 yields 1.74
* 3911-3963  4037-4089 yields 1.41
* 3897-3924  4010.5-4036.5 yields 1.29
